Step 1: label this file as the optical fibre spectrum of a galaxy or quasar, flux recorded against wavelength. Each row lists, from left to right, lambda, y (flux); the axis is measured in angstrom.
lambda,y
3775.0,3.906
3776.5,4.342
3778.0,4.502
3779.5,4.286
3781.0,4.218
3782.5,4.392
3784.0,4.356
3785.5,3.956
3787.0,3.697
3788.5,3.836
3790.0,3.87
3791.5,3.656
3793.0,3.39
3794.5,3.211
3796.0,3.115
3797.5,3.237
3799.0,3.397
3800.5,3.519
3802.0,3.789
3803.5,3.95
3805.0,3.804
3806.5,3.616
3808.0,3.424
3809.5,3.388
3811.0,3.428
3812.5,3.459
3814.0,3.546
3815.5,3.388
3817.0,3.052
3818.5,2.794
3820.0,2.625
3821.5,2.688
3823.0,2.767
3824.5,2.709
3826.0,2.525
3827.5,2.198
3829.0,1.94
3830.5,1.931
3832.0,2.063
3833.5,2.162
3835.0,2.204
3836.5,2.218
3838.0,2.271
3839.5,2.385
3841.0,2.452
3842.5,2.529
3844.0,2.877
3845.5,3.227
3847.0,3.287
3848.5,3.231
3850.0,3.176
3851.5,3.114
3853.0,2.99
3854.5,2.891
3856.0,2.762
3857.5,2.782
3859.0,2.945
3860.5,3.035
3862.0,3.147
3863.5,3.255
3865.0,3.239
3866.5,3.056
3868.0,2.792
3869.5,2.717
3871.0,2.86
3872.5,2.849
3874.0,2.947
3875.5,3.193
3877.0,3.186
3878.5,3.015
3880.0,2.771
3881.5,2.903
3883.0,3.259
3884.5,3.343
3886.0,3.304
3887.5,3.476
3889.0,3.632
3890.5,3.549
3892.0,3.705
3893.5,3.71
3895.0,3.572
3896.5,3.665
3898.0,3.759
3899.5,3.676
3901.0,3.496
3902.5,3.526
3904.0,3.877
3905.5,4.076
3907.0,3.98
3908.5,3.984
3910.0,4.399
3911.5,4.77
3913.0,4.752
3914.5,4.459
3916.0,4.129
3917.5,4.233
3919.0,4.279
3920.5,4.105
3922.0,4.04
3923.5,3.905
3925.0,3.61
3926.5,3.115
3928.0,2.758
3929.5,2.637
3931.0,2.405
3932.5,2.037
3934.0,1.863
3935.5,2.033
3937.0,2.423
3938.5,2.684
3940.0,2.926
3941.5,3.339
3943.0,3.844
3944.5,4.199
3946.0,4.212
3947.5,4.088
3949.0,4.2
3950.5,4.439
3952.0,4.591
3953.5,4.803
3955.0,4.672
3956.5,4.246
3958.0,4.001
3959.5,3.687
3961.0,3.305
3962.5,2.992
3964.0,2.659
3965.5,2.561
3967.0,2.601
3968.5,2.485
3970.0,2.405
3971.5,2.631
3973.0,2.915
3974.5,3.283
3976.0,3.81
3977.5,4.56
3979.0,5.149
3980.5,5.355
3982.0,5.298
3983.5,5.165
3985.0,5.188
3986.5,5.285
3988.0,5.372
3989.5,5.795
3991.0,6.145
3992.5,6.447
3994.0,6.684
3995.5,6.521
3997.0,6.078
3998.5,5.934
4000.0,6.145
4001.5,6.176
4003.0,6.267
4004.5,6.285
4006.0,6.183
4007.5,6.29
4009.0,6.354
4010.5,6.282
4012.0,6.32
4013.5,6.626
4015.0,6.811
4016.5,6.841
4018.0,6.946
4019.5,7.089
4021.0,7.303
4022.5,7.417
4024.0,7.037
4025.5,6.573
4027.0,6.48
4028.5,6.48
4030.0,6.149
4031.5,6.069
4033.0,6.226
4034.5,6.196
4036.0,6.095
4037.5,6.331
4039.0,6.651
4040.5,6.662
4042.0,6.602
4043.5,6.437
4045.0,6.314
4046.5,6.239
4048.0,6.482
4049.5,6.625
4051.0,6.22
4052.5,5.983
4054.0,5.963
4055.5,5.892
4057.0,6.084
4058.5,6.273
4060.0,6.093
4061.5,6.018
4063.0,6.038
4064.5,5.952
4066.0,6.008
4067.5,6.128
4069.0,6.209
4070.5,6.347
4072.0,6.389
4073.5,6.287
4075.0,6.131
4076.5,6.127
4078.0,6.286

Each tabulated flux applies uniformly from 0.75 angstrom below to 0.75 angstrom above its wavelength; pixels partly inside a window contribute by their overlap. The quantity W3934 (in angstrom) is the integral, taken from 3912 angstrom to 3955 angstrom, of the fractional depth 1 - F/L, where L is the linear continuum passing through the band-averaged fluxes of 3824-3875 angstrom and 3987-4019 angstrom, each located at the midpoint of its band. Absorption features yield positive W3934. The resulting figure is 9.83 angstrom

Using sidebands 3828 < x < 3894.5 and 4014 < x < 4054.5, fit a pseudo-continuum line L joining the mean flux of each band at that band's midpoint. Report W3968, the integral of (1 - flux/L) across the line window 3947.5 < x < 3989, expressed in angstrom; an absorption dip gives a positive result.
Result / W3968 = 9.32 angstrom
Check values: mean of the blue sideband 2.92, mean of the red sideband 6.53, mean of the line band 4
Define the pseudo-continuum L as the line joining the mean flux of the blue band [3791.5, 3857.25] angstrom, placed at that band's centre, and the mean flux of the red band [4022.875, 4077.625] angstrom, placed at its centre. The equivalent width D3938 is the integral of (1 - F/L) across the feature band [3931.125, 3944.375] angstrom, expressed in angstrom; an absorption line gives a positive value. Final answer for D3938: 5.5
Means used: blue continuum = 2.95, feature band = 2.71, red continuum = 6.28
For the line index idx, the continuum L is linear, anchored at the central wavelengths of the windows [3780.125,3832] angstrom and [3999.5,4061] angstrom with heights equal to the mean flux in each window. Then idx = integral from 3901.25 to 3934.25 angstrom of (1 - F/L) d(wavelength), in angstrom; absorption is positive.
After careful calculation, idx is 7.7 angstrom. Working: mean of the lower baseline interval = 3.3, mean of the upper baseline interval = 6.43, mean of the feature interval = 3.7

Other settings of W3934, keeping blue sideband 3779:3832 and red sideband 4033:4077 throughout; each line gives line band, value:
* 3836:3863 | 6.9 angstrom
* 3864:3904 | 9.0 angstrom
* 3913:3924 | 1.0 angstrom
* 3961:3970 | 4.3 angstrom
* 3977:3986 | 0.4 angstrom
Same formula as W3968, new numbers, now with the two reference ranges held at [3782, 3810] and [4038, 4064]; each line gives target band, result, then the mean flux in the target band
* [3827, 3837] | 4.8 angstrom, 2.1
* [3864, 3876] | 4.0 angstrom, 2.96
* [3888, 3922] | 5.8 angstrom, 3.97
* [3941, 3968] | 7.6 angstrom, 3.79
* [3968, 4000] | 3.9 angstrom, 4.93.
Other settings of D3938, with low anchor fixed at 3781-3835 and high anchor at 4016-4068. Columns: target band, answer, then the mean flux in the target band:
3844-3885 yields 9.80 angstrom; 3.03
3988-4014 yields -1.77 angstrom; 6.24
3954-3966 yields 3.90 angstrom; 3.56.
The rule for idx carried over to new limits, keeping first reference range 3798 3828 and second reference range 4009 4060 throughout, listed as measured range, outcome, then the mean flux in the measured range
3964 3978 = 6.47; 2.98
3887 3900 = 2.23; 3.64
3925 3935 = 4.83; 2.54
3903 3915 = 0.93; 4.27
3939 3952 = 3.13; 3.92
